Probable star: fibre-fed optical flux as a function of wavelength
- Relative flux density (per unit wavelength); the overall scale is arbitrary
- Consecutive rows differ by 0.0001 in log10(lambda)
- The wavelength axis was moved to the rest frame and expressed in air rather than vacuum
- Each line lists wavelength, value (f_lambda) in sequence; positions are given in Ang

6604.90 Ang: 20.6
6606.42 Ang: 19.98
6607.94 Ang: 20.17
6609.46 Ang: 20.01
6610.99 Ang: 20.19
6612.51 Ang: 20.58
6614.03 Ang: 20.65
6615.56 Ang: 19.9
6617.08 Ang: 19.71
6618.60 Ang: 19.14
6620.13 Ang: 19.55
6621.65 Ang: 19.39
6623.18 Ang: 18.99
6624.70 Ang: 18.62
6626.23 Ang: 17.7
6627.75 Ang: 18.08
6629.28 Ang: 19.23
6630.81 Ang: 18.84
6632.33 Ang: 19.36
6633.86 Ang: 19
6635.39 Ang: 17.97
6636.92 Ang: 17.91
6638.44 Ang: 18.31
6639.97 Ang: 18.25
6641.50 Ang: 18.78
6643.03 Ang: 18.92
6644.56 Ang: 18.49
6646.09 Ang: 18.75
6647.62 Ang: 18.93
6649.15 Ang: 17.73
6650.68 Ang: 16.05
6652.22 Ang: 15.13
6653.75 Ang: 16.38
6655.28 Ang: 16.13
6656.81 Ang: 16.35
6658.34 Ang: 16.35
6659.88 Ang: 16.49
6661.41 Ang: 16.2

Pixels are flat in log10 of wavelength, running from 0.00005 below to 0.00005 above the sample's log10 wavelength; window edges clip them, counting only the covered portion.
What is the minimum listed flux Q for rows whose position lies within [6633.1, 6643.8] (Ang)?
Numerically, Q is 17.91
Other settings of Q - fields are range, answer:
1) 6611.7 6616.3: 19.9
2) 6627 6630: 18.08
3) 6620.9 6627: 17.7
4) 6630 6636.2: 17.97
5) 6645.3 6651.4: 16.05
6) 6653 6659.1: 16.13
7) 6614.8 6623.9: 18.99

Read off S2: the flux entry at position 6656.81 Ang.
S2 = 16.35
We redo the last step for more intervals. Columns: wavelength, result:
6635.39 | 17.97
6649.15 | 17.73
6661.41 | 16.2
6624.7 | 18.62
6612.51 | 20.58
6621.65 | 19.39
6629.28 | 19.23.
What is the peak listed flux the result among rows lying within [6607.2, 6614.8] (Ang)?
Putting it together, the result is 20.65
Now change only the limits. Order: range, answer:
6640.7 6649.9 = 18.93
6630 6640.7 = 19.36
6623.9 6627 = 18.62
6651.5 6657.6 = 16.38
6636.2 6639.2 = 18.31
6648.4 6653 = 17.73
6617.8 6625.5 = 19.55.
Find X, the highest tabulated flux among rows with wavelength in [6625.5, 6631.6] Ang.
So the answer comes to 19.23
